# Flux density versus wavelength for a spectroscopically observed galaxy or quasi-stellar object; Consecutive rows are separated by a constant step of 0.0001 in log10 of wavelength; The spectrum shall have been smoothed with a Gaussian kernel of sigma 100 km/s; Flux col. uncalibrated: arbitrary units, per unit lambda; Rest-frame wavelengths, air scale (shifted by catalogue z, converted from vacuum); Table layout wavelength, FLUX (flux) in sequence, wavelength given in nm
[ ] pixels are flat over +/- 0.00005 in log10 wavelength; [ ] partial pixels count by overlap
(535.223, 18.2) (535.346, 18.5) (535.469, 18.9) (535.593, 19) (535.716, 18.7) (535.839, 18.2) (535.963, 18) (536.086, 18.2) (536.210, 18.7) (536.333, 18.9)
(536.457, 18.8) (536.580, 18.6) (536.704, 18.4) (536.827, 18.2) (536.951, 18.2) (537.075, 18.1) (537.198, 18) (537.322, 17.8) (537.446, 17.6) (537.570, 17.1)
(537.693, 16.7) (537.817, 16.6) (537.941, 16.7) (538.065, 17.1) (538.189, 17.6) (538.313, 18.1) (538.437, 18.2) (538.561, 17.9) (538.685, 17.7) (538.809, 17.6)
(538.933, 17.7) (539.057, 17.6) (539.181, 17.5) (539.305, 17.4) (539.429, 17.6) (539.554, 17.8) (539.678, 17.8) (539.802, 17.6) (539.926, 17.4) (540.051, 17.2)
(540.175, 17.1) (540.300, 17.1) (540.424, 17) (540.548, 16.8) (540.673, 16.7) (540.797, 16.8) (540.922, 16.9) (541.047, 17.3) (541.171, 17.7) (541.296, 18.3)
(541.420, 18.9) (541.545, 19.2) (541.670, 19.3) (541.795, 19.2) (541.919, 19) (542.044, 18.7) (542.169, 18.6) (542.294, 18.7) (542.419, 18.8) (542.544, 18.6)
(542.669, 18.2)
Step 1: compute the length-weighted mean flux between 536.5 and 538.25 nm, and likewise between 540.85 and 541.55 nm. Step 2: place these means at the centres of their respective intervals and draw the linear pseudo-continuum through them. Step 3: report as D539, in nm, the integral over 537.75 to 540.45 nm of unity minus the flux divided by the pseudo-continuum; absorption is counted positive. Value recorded 0.04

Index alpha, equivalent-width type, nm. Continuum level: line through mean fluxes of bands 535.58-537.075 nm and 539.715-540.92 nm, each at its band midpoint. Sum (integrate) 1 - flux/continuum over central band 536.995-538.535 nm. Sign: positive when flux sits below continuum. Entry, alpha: 0.04 nm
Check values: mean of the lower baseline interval 18.5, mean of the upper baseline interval 17.1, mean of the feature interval 17.5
